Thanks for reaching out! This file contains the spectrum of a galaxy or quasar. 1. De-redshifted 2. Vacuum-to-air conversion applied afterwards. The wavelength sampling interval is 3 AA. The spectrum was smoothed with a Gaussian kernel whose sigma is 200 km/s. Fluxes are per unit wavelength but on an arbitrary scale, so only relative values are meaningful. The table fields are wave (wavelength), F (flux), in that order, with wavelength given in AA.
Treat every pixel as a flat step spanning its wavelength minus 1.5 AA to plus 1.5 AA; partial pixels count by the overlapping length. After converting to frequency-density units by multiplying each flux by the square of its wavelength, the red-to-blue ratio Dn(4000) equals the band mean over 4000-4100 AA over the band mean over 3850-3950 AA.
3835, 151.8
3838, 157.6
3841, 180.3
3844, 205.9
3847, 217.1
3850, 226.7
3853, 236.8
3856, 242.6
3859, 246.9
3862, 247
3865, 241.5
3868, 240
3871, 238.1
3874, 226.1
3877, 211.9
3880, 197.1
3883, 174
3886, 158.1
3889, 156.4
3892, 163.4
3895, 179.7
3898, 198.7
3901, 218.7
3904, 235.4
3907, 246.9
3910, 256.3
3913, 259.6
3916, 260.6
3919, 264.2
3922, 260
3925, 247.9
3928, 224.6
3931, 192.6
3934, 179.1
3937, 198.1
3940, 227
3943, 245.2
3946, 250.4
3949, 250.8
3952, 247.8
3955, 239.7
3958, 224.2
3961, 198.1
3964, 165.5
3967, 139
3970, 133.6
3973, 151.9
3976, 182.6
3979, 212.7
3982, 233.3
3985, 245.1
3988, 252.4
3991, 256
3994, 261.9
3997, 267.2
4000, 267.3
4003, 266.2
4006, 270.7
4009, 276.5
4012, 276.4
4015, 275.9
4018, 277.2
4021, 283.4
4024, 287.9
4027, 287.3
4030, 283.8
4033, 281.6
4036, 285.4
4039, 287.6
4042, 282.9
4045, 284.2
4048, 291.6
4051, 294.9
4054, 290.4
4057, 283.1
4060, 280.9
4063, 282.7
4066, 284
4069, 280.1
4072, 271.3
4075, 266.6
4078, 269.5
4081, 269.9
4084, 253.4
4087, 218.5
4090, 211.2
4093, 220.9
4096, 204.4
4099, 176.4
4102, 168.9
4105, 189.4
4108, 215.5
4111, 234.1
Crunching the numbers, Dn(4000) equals 1.3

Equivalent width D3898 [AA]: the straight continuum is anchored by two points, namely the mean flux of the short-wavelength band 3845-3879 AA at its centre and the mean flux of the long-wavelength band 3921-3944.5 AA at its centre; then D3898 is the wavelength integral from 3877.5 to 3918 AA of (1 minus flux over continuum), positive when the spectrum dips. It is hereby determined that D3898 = 3.2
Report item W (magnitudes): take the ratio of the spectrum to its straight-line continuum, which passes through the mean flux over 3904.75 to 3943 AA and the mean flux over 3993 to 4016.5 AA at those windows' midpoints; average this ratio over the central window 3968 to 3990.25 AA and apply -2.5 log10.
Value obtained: 0.27 mag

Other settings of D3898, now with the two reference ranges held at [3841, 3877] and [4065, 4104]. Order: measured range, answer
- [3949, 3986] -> 5.4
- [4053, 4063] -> -2.0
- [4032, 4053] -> -4.6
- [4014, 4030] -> -3.2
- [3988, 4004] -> -1.9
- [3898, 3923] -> -1.6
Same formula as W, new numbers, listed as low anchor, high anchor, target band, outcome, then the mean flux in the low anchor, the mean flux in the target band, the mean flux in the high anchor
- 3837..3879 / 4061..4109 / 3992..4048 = -0.19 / 223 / 278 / 237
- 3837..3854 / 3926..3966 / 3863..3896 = 0.05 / 204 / 200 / 218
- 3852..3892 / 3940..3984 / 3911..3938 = -0.11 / 214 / 233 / 207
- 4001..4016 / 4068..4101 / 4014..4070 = -0.11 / 273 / 285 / 239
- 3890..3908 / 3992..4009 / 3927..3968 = 0.10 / 205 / 214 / 267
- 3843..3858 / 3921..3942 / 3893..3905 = 0.08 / 227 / 205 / 218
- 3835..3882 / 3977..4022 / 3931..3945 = 0.15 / 218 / 212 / 260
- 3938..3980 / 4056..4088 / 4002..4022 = -0.17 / 205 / 275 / 270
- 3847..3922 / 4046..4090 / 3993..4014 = -0.06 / 223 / 270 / 272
